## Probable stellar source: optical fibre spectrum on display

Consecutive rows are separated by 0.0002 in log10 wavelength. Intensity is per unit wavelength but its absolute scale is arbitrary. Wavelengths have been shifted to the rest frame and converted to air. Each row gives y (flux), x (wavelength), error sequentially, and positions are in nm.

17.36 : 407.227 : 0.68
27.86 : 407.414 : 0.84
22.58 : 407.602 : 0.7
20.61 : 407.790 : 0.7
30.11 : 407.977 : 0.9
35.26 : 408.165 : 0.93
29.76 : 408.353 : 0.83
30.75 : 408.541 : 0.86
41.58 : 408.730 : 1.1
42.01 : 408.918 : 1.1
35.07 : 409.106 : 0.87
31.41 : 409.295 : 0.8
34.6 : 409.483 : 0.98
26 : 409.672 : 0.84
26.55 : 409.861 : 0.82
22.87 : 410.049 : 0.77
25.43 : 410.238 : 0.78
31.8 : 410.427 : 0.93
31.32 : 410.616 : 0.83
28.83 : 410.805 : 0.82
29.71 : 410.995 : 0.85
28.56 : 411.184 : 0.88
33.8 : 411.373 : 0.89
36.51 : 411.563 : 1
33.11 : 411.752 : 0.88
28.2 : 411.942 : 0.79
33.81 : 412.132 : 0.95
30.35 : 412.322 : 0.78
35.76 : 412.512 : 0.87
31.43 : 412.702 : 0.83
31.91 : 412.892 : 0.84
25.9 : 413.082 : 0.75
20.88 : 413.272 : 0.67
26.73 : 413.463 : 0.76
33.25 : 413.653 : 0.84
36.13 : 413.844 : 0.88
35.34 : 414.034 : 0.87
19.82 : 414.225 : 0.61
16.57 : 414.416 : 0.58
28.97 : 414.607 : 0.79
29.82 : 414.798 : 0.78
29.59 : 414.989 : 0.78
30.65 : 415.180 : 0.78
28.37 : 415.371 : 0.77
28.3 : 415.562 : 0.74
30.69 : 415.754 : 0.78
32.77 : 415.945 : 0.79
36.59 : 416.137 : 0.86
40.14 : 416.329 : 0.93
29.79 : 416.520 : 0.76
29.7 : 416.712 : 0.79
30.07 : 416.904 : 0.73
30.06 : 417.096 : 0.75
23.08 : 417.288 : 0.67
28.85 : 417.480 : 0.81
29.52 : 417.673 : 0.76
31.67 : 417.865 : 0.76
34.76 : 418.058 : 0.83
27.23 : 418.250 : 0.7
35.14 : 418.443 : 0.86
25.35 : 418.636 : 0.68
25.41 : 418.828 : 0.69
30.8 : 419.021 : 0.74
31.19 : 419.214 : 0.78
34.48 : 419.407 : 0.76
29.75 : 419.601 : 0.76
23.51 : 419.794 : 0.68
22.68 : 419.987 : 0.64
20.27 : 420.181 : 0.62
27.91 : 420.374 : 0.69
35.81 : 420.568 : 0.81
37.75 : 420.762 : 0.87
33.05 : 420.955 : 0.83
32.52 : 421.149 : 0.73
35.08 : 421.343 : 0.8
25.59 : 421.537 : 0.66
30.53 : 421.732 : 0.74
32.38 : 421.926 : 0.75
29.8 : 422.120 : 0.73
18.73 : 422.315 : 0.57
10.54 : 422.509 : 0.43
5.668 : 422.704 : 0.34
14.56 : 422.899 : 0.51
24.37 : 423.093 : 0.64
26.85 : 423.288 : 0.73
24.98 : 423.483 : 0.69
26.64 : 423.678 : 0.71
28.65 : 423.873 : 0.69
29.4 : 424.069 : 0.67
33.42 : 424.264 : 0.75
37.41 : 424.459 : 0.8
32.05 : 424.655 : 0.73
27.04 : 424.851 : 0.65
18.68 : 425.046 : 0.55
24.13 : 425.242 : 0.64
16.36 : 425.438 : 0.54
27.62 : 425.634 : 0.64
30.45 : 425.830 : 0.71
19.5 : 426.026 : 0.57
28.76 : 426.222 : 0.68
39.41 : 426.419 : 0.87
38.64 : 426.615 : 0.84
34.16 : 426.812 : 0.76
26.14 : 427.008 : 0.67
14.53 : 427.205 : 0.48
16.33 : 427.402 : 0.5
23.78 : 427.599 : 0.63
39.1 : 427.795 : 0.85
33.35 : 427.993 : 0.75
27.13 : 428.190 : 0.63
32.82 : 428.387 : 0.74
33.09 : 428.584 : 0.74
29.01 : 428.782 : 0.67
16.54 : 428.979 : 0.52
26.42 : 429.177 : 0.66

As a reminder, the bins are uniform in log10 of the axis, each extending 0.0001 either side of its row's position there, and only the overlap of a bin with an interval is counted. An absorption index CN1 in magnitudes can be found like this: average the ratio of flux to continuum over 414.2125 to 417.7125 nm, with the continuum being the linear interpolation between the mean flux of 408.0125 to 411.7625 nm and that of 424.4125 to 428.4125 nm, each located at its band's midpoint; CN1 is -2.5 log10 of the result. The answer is 0.03 mag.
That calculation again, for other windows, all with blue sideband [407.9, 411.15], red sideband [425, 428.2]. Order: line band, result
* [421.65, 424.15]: 0.202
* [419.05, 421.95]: -0.057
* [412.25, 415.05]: 0.055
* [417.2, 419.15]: -0.003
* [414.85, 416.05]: -0.010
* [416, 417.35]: -0.073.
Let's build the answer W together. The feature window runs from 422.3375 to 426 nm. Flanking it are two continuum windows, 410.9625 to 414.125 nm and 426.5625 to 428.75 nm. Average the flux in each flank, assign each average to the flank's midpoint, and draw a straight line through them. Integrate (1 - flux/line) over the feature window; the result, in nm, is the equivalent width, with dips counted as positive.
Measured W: 0.65 nm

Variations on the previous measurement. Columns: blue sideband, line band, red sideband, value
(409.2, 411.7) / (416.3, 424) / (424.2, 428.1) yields 0.260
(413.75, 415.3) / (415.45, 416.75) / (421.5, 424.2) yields -0.246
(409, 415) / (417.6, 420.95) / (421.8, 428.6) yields -0.216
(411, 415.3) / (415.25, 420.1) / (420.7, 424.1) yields -0.366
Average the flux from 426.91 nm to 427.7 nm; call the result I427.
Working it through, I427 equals 20.3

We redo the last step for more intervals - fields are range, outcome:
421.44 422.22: 29.5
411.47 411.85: 34.8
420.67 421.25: 34.5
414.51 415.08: 29.4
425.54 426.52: 29.2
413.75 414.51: 27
